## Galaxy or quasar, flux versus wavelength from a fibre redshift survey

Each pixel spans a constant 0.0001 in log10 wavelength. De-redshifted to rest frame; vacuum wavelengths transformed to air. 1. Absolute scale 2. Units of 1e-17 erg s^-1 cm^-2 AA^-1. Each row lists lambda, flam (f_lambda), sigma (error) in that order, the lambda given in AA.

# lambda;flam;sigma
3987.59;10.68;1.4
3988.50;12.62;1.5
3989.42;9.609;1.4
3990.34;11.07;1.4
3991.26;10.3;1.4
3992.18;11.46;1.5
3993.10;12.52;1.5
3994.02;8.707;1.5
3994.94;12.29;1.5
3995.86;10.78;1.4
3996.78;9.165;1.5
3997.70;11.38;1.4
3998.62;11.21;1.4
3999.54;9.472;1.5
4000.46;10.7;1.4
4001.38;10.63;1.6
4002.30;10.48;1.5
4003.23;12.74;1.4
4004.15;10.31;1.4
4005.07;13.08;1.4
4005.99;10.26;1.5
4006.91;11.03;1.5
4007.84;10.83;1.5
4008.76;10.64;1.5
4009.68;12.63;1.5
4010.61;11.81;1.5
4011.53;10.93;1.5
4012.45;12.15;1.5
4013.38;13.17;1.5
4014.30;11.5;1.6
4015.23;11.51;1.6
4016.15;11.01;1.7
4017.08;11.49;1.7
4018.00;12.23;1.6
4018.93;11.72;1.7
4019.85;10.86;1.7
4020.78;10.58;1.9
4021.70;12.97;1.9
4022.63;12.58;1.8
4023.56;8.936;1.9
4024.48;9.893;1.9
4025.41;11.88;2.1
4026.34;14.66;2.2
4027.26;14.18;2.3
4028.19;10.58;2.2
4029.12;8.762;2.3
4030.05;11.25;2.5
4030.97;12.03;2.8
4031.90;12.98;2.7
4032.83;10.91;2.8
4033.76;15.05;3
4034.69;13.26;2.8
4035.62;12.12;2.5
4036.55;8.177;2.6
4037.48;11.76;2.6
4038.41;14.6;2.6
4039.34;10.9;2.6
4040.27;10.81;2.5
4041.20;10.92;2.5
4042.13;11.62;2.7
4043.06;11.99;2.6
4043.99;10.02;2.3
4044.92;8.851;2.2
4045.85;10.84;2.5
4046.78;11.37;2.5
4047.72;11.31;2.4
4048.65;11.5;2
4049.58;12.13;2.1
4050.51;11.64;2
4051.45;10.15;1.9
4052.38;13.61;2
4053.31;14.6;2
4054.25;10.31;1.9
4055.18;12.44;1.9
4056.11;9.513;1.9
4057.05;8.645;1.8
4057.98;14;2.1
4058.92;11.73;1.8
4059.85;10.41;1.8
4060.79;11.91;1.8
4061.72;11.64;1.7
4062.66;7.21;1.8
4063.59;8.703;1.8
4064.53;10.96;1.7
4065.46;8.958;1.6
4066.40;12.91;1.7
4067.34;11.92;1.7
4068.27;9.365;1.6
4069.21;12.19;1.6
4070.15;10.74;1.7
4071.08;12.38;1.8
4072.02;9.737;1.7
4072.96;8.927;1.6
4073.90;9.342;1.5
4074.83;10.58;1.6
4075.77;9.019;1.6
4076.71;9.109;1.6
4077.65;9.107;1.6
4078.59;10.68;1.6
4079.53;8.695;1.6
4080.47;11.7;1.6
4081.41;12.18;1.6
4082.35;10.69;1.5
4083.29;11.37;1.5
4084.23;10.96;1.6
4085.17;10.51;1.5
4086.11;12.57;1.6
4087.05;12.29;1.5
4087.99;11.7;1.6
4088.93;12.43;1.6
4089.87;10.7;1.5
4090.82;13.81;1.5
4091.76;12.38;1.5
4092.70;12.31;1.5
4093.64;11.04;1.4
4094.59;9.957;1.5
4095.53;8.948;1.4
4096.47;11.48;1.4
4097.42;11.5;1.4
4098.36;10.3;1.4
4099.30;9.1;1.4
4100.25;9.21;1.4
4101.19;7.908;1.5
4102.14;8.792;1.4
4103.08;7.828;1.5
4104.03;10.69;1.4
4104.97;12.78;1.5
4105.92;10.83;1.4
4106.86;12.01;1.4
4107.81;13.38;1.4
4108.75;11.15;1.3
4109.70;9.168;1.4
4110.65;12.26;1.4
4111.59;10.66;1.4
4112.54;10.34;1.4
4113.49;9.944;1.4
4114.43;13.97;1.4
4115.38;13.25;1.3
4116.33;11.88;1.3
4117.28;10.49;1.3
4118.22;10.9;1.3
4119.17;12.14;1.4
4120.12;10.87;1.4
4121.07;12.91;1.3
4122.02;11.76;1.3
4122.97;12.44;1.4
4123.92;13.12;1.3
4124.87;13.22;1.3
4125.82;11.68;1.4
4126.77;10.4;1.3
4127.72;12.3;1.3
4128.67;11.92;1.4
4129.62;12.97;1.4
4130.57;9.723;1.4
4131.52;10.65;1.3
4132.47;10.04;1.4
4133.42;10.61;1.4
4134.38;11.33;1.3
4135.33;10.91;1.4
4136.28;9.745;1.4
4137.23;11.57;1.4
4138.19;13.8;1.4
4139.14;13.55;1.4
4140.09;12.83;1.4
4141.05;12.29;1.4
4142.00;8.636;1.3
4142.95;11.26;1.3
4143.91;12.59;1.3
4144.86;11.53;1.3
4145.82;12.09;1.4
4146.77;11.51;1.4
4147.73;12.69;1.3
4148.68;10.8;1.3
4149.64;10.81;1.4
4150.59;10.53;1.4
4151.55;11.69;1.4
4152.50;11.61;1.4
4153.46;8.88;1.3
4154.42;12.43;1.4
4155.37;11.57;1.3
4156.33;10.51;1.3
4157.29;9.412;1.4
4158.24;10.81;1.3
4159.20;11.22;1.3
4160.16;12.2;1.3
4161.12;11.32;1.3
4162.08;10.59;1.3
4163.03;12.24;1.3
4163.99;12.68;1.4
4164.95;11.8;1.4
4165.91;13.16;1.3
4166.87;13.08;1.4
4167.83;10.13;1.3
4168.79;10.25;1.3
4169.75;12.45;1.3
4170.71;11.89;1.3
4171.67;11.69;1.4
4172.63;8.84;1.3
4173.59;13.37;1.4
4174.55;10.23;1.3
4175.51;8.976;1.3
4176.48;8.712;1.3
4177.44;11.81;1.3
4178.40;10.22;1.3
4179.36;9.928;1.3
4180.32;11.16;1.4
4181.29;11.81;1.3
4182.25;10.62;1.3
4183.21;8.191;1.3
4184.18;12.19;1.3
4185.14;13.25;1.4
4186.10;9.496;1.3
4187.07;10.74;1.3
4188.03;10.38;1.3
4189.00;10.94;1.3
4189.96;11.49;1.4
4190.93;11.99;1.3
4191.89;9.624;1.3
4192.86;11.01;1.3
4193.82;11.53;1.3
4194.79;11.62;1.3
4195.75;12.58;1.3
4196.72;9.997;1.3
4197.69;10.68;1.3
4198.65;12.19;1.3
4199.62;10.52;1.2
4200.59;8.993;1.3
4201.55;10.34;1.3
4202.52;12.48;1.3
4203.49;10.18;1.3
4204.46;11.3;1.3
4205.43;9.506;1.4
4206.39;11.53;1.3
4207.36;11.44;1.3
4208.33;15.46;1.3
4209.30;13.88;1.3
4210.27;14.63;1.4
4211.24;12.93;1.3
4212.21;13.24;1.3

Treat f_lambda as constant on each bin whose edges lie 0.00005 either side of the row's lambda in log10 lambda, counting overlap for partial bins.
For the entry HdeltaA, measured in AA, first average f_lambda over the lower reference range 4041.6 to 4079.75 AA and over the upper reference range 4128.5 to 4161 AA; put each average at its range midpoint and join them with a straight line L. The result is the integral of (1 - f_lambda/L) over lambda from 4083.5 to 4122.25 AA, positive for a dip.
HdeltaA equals -0.4 AA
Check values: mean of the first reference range 10.8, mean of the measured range 11.1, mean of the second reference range 11.3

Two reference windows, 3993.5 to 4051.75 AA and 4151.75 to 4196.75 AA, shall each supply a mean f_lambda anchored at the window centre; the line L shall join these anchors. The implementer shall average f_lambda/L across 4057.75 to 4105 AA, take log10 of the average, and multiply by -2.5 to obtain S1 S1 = 0.06 mag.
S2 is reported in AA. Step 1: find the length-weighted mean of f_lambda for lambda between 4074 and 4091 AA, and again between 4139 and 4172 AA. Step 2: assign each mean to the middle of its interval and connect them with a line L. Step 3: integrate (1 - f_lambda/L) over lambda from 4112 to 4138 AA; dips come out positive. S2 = -0.7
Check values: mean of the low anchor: 10.9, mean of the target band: 11.5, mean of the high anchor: 11.5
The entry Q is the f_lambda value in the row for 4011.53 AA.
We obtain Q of 10.93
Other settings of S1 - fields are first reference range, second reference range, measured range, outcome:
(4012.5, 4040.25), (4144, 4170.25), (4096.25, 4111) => 0.106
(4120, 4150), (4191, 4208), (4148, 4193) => 0.023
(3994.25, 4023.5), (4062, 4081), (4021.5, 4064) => -0.073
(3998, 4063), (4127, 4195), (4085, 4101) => 0.017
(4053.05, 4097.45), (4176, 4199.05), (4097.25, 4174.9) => -0.040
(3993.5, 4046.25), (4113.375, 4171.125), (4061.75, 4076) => 0.119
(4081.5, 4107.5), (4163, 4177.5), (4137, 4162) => -0.025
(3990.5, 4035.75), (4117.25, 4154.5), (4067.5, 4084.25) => 0.110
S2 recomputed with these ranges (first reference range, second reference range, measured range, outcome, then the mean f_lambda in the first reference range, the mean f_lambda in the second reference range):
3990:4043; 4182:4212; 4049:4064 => 0.3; 11.4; 11.4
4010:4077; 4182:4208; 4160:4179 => -0.4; 11.3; 10.9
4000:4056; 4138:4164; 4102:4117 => 0.3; 11.6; 11.5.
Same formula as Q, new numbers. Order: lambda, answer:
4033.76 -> 15.05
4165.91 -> 13.16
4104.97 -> 12.78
